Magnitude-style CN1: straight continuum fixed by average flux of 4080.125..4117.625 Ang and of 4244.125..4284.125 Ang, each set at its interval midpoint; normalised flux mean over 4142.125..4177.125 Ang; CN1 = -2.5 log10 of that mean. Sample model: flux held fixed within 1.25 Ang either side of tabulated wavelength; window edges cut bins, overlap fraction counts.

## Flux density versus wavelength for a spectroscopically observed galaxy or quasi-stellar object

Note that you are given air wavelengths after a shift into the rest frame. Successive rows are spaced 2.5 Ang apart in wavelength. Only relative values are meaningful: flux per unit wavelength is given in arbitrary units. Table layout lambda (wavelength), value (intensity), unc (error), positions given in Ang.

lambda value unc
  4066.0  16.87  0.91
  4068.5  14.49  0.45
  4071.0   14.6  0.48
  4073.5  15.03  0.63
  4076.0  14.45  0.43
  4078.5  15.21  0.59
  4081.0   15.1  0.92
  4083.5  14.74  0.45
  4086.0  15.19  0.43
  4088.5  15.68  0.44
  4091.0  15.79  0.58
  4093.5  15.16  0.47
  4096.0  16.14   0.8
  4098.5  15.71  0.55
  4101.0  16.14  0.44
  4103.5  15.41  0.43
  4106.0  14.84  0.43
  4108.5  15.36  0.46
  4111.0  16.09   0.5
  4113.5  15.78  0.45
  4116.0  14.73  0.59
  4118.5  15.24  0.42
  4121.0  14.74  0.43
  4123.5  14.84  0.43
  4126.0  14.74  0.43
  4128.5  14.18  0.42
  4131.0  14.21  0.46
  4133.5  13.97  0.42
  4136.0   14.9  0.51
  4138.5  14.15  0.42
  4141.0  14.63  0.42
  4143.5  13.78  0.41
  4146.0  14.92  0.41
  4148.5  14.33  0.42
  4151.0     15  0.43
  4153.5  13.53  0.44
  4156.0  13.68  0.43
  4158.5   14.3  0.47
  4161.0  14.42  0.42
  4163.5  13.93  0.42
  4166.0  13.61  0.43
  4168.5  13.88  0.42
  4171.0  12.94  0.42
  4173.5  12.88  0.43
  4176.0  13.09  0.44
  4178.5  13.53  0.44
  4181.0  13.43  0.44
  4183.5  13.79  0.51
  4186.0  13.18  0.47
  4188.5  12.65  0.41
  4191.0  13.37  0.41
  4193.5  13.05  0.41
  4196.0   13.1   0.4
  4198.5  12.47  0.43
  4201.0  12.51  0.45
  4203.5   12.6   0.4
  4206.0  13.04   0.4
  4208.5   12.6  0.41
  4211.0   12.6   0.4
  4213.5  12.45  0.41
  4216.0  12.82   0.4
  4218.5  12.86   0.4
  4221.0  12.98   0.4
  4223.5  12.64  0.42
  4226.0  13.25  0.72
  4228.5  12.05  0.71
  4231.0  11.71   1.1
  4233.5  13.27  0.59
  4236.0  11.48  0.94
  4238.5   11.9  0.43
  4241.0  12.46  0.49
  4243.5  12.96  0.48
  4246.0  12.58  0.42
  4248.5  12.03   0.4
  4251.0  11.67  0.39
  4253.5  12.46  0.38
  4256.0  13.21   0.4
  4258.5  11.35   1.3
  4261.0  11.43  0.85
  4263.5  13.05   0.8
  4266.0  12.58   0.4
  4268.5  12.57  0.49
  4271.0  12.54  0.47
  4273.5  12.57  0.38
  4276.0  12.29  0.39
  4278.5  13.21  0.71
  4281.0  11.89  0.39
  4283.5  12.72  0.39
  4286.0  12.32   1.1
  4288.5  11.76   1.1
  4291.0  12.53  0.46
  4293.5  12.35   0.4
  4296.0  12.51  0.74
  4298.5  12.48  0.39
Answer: 0.03 mag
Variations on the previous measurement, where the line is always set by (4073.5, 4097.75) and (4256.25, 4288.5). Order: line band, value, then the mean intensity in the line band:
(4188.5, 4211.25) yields 0.06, 12.8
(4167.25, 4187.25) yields 0.04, 13.3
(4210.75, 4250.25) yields 0.05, 12.5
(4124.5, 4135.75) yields 0.02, 14.3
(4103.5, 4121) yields -0.03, 15.3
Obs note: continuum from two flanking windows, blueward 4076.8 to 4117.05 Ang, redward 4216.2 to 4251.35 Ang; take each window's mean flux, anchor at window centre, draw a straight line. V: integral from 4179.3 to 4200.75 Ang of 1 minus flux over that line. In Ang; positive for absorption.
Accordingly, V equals 0.5 Ang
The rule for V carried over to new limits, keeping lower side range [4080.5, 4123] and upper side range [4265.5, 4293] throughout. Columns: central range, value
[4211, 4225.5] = 0.8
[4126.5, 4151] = 0.7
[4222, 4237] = 1.0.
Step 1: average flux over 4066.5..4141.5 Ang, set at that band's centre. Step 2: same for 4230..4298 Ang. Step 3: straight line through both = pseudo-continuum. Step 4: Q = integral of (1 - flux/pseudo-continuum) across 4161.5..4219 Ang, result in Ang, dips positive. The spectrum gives 2.2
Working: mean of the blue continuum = 15.1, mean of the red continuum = 12.4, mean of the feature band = 13.1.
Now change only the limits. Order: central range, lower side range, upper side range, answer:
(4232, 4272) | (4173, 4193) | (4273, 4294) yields 1.0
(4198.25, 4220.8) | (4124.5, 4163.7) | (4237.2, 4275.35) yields 0.8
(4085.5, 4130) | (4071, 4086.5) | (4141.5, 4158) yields -2.1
